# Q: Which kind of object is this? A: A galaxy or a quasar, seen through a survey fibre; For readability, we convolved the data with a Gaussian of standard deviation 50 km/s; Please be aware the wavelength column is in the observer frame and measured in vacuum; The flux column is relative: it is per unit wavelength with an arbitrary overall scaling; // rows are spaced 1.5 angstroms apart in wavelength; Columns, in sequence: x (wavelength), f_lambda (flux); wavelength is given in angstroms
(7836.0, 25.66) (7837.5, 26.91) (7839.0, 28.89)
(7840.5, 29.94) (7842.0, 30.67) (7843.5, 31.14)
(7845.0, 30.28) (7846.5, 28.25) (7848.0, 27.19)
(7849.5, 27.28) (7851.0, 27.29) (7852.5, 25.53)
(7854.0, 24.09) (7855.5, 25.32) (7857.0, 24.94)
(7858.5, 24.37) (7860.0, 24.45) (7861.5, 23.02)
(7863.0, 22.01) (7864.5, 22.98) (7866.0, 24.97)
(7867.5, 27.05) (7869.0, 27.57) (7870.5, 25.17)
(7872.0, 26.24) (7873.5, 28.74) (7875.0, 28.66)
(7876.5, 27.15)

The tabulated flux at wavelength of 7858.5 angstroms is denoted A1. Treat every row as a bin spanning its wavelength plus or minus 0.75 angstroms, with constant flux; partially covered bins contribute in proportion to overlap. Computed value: 24.37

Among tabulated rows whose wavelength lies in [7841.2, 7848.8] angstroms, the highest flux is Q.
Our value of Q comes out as 31.14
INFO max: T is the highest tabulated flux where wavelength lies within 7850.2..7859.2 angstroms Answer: 27.29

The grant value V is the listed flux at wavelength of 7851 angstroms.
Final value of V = 27.29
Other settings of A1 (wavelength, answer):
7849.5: 27.28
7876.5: 27.15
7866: 24.97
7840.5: 29.94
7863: 22.01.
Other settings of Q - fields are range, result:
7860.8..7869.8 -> 27.57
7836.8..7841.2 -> 29.94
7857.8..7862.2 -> 24.45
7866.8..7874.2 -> 28.74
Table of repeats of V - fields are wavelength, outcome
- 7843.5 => 31.14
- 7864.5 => 22.98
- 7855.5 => 25.32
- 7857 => 24.94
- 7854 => 24.09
